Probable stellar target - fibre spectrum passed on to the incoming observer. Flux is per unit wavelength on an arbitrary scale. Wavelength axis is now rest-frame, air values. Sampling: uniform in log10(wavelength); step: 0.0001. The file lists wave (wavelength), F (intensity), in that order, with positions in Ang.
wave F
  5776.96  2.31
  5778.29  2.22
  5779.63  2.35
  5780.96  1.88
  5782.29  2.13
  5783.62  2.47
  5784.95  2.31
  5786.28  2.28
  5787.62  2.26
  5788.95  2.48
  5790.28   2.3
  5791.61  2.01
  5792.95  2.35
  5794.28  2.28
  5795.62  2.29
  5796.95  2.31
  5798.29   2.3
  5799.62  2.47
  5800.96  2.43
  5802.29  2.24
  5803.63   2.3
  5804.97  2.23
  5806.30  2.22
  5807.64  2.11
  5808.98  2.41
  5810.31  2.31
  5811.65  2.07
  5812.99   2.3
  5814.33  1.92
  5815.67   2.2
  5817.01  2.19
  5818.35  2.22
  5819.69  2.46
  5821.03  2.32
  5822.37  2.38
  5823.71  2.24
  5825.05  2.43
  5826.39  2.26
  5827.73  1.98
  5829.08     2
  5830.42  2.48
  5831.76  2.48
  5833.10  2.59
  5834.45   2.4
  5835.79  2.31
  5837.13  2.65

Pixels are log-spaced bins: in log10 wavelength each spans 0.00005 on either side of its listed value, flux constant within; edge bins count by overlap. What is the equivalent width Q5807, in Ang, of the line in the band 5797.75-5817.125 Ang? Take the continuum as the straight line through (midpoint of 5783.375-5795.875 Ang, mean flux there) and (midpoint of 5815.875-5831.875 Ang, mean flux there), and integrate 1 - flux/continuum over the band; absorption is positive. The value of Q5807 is 0.3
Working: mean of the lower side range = 2.3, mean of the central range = 2.25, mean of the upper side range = 2.28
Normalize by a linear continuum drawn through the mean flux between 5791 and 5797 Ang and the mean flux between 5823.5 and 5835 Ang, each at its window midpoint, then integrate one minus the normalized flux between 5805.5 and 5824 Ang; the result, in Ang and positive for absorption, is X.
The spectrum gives 0.4 Ang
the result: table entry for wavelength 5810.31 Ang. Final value 2.31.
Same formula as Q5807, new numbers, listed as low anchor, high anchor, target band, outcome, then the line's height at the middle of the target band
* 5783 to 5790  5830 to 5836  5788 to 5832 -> 2.6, 2.41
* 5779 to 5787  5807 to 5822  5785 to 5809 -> -0.6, 2.23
